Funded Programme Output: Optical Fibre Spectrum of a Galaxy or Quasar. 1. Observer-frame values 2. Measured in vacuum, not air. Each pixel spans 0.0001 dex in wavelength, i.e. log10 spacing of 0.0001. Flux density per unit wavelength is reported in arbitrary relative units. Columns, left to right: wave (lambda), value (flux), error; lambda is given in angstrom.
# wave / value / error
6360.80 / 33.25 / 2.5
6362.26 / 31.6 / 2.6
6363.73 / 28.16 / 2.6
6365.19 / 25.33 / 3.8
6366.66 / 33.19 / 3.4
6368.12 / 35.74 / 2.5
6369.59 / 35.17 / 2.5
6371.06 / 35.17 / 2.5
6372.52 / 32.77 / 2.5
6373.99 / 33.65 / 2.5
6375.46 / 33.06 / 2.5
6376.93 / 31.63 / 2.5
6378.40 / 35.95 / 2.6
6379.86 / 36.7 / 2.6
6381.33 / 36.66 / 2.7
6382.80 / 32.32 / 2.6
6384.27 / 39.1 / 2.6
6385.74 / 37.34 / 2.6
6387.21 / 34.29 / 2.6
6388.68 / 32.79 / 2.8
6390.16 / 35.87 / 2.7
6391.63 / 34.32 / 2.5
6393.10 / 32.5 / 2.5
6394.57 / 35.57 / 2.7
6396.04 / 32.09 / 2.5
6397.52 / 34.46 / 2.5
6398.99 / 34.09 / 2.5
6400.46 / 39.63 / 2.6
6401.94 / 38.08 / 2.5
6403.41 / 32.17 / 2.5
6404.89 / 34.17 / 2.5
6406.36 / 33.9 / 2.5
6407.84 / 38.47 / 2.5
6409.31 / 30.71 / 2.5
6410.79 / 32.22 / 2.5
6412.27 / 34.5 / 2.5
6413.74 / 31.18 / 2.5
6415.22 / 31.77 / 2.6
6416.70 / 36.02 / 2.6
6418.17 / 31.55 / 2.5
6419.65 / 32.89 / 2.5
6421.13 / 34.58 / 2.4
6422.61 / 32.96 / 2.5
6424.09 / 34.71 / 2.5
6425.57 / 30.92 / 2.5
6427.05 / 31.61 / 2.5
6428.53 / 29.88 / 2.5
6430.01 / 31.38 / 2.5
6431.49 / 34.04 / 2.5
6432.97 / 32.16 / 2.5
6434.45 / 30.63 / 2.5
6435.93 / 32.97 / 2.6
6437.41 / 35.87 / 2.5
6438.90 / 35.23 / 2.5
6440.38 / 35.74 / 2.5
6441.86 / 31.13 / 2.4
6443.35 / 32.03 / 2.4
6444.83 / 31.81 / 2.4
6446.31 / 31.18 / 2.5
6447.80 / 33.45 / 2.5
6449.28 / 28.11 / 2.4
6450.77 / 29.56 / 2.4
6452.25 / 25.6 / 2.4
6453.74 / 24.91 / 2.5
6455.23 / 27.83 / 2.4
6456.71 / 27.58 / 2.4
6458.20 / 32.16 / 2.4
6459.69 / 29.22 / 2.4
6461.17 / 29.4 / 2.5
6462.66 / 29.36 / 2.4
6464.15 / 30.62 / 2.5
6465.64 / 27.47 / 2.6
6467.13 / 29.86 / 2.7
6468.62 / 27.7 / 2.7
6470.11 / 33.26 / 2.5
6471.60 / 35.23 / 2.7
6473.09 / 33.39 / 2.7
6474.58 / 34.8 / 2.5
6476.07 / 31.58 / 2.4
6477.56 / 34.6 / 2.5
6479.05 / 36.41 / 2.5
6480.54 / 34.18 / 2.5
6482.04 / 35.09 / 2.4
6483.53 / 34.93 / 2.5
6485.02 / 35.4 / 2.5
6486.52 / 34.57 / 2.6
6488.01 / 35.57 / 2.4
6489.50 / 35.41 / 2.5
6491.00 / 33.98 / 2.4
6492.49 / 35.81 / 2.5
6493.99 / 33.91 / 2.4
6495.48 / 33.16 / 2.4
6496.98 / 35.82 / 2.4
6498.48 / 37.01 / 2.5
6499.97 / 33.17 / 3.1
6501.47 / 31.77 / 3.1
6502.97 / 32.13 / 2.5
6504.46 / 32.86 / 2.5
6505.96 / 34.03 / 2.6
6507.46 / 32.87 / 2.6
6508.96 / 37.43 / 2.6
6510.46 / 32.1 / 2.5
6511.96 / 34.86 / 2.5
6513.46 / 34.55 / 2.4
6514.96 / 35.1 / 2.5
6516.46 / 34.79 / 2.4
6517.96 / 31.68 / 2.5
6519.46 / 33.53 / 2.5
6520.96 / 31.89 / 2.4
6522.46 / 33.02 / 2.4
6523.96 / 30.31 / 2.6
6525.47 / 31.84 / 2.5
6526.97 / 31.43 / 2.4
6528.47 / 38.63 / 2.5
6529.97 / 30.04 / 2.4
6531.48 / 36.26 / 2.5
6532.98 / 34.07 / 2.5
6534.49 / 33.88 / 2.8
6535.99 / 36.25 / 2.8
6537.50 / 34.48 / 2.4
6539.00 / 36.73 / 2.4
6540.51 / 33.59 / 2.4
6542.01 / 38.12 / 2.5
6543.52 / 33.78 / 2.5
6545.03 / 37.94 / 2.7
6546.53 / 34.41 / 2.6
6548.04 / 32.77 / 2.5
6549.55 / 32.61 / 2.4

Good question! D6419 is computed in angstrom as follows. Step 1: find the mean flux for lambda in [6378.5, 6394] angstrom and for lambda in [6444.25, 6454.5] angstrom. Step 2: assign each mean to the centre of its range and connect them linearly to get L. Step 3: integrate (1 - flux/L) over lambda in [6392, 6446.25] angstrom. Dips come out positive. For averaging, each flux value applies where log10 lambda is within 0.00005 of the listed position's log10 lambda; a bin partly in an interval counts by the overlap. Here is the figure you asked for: -2.3 angstrom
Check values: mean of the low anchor 35.2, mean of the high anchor 29.2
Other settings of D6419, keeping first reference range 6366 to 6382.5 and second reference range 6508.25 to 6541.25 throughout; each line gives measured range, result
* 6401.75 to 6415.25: 0.3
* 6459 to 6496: 1.2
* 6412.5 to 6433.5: 1.0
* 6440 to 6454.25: 1.6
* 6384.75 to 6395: -0.1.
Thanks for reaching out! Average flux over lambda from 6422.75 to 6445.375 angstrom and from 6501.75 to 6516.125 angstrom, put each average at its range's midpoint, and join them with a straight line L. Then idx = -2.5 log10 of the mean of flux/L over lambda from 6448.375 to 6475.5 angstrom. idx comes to 0.12 mag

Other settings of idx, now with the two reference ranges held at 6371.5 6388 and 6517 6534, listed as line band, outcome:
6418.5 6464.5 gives 0.09 mag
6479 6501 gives -0.04 mag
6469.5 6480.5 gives -0.02 mag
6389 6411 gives 0.00 mag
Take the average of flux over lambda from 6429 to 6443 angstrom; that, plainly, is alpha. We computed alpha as 33.1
